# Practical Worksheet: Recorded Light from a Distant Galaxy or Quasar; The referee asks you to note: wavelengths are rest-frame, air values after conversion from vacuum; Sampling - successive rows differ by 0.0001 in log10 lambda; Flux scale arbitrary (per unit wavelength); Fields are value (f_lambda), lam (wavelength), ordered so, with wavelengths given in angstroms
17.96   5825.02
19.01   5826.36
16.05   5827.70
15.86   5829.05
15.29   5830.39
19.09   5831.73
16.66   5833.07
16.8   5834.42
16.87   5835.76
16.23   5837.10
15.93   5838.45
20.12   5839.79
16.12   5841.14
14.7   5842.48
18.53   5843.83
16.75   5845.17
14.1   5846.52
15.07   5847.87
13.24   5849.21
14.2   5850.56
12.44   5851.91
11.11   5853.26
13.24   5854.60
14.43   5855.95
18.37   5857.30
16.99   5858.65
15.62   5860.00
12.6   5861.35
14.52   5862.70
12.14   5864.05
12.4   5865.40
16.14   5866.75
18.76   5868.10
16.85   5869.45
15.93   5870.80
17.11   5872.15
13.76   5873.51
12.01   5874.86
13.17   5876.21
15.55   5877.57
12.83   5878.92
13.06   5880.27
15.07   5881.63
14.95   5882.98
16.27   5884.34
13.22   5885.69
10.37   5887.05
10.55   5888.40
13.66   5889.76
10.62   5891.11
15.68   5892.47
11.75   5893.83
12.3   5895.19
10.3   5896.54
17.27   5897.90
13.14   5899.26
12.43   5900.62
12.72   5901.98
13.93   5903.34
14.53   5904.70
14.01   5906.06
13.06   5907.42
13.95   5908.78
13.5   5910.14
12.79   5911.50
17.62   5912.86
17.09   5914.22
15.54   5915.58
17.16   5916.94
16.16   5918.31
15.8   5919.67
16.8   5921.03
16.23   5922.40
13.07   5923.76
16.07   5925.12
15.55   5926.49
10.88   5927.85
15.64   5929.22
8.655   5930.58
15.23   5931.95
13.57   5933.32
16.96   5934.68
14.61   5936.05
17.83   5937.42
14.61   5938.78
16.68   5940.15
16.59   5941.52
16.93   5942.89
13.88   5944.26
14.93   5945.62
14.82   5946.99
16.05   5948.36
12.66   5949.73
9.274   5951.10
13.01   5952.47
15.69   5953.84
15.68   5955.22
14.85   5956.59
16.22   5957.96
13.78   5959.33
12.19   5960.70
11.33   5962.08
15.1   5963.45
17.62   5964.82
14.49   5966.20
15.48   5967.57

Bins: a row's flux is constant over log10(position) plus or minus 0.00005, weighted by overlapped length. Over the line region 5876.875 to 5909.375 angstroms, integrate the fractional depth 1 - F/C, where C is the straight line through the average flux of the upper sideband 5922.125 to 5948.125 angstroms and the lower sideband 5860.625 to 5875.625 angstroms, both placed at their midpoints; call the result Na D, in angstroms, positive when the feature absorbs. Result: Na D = 3.1 angstroms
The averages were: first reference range 14.7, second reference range 14.9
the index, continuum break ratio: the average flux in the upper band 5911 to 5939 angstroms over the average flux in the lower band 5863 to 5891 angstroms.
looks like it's 1.07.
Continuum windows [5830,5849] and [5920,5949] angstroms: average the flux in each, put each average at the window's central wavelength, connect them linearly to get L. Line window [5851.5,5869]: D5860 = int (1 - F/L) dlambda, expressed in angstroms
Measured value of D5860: 1.7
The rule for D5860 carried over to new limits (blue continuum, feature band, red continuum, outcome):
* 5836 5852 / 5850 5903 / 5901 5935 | 4.6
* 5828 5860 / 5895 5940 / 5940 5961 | 1.1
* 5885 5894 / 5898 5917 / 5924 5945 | -1.5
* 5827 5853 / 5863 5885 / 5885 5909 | -0.9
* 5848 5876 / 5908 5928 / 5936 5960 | -0.7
